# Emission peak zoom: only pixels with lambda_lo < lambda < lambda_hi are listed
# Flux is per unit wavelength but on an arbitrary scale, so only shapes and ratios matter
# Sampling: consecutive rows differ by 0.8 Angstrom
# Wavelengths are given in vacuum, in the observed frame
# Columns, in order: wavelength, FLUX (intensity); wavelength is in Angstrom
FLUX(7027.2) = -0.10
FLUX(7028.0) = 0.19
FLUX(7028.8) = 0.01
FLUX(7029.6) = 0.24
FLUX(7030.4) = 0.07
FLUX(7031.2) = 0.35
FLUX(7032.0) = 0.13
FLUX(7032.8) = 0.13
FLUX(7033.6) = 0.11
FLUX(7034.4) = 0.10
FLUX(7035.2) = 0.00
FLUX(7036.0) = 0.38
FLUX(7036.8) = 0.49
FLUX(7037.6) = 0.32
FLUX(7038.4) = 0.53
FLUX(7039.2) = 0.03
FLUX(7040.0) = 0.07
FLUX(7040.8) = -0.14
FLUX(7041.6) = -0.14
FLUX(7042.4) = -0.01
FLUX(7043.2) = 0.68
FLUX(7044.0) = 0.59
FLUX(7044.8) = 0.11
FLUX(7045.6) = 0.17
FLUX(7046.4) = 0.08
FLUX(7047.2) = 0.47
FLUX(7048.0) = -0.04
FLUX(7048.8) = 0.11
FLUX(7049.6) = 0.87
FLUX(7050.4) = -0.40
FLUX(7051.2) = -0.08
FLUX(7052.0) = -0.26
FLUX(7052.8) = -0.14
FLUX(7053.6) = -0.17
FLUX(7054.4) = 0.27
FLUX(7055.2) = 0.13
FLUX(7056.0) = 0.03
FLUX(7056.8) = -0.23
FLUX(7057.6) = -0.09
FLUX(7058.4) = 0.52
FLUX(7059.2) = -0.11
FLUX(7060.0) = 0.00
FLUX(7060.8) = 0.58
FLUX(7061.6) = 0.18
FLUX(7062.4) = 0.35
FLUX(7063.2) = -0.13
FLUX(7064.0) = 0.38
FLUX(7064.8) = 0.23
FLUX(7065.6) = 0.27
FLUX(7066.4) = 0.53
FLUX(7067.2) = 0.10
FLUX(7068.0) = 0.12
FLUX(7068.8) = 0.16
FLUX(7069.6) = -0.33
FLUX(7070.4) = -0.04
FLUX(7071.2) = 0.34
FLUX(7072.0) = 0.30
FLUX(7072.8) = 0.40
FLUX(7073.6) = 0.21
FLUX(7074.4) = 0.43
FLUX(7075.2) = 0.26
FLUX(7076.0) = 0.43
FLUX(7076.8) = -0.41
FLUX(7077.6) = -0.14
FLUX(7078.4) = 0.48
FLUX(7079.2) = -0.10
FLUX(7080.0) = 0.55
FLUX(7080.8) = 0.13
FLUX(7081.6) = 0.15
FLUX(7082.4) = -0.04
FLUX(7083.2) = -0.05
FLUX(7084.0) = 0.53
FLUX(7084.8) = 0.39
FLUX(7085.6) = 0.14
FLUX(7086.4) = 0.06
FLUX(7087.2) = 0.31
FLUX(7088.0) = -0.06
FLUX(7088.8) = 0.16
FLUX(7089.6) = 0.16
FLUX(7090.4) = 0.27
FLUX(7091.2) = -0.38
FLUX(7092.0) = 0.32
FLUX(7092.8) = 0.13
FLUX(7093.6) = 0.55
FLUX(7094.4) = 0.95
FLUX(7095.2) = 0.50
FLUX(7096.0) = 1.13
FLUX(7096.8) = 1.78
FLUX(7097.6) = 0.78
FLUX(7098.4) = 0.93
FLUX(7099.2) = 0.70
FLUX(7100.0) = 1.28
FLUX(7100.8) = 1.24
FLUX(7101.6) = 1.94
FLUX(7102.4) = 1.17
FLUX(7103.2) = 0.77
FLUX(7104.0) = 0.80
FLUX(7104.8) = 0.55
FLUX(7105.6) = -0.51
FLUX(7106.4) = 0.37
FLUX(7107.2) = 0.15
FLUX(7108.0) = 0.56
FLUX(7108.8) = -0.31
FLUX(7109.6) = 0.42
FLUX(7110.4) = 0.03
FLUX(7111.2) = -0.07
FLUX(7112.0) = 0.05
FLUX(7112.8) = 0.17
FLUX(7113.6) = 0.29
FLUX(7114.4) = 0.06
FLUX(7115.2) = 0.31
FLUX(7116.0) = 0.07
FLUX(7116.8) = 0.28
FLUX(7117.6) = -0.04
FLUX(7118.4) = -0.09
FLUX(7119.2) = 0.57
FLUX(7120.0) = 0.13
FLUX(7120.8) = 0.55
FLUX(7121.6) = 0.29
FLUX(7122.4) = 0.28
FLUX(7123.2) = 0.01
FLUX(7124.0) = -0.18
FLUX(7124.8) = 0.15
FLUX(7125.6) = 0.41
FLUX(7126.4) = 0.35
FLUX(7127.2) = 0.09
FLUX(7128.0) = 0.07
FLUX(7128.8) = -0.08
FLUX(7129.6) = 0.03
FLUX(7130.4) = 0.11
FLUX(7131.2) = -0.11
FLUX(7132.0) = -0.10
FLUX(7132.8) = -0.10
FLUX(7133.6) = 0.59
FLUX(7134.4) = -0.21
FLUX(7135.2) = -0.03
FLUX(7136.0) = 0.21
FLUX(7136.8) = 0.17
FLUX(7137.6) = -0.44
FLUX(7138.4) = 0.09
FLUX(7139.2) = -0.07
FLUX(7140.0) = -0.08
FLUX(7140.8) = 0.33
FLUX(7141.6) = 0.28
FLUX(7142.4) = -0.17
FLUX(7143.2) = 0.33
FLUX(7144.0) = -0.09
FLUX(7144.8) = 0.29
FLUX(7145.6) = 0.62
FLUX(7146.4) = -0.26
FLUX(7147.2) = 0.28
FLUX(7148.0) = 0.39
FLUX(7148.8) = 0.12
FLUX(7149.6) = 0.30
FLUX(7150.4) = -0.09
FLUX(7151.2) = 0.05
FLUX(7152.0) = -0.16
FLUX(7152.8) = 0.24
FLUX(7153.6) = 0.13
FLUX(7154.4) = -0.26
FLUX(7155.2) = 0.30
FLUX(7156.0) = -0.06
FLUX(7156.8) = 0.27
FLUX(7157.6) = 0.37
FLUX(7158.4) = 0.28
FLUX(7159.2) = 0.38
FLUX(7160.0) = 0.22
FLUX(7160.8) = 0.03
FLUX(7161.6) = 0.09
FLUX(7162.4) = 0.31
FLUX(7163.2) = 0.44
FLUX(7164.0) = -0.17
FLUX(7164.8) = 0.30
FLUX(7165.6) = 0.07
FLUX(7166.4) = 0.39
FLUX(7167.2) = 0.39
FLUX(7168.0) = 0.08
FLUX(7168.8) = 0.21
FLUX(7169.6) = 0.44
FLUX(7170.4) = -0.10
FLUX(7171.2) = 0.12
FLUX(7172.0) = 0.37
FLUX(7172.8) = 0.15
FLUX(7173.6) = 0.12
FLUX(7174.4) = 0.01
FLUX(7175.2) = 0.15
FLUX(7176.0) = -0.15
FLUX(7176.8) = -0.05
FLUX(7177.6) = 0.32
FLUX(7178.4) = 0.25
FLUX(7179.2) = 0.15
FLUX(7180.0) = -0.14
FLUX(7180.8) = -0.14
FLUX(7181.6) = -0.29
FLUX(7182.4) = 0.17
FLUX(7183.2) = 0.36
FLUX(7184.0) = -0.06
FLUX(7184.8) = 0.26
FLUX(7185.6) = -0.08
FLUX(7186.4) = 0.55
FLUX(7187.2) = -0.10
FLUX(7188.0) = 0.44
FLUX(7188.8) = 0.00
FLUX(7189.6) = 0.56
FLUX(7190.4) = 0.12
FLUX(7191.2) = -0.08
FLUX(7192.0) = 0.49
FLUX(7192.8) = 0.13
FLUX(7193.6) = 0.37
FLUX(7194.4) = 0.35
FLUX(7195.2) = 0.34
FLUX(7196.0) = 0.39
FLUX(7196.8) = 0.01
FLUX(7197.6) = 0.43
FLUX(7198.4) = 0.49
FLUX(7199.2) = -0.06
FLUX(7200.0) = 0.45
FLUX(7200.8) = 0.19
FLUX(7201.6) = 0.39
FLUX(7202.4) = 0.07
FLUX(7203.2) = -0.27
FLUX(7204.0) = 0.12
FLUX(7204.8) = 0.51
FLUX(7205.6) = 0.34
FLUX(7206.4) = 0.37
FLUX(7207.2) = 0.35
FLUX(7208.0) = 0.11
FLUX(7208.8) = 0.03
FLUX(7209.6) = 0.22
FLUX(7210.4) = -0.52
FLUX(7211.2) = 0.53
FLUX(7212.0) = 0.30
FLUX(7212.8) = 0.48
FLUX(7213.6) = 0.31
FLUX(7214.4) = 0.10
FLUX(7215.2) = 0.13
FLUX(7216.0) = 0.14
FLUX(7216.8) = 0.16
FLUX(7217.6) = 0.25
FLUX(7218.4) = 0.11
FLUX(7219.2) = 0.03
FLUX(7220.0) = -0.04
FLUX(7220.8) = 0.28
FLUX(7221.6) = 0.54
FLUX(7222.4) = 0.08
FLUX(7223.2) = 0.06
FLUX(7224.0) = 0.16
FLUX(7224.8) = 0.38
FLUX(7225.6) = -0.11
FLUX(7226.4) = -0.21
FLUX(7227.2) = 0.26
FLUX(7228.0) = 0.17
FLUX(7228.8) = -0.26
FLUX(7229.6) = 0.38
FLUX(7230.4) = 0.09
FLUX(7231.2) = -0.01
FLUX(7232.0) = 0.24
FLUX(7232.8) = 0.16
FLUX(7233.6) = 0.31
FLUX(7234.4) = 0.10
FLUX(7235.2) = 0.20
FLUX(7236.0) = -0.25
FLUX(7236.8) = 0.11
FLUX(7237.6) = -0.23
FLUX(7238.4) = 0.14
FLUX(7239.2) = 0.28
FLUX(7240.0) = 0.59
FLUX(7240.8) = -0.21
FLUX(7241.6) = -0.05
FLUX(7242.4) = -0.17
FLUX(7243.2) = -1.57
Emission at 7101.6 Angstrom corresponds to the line [O II]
